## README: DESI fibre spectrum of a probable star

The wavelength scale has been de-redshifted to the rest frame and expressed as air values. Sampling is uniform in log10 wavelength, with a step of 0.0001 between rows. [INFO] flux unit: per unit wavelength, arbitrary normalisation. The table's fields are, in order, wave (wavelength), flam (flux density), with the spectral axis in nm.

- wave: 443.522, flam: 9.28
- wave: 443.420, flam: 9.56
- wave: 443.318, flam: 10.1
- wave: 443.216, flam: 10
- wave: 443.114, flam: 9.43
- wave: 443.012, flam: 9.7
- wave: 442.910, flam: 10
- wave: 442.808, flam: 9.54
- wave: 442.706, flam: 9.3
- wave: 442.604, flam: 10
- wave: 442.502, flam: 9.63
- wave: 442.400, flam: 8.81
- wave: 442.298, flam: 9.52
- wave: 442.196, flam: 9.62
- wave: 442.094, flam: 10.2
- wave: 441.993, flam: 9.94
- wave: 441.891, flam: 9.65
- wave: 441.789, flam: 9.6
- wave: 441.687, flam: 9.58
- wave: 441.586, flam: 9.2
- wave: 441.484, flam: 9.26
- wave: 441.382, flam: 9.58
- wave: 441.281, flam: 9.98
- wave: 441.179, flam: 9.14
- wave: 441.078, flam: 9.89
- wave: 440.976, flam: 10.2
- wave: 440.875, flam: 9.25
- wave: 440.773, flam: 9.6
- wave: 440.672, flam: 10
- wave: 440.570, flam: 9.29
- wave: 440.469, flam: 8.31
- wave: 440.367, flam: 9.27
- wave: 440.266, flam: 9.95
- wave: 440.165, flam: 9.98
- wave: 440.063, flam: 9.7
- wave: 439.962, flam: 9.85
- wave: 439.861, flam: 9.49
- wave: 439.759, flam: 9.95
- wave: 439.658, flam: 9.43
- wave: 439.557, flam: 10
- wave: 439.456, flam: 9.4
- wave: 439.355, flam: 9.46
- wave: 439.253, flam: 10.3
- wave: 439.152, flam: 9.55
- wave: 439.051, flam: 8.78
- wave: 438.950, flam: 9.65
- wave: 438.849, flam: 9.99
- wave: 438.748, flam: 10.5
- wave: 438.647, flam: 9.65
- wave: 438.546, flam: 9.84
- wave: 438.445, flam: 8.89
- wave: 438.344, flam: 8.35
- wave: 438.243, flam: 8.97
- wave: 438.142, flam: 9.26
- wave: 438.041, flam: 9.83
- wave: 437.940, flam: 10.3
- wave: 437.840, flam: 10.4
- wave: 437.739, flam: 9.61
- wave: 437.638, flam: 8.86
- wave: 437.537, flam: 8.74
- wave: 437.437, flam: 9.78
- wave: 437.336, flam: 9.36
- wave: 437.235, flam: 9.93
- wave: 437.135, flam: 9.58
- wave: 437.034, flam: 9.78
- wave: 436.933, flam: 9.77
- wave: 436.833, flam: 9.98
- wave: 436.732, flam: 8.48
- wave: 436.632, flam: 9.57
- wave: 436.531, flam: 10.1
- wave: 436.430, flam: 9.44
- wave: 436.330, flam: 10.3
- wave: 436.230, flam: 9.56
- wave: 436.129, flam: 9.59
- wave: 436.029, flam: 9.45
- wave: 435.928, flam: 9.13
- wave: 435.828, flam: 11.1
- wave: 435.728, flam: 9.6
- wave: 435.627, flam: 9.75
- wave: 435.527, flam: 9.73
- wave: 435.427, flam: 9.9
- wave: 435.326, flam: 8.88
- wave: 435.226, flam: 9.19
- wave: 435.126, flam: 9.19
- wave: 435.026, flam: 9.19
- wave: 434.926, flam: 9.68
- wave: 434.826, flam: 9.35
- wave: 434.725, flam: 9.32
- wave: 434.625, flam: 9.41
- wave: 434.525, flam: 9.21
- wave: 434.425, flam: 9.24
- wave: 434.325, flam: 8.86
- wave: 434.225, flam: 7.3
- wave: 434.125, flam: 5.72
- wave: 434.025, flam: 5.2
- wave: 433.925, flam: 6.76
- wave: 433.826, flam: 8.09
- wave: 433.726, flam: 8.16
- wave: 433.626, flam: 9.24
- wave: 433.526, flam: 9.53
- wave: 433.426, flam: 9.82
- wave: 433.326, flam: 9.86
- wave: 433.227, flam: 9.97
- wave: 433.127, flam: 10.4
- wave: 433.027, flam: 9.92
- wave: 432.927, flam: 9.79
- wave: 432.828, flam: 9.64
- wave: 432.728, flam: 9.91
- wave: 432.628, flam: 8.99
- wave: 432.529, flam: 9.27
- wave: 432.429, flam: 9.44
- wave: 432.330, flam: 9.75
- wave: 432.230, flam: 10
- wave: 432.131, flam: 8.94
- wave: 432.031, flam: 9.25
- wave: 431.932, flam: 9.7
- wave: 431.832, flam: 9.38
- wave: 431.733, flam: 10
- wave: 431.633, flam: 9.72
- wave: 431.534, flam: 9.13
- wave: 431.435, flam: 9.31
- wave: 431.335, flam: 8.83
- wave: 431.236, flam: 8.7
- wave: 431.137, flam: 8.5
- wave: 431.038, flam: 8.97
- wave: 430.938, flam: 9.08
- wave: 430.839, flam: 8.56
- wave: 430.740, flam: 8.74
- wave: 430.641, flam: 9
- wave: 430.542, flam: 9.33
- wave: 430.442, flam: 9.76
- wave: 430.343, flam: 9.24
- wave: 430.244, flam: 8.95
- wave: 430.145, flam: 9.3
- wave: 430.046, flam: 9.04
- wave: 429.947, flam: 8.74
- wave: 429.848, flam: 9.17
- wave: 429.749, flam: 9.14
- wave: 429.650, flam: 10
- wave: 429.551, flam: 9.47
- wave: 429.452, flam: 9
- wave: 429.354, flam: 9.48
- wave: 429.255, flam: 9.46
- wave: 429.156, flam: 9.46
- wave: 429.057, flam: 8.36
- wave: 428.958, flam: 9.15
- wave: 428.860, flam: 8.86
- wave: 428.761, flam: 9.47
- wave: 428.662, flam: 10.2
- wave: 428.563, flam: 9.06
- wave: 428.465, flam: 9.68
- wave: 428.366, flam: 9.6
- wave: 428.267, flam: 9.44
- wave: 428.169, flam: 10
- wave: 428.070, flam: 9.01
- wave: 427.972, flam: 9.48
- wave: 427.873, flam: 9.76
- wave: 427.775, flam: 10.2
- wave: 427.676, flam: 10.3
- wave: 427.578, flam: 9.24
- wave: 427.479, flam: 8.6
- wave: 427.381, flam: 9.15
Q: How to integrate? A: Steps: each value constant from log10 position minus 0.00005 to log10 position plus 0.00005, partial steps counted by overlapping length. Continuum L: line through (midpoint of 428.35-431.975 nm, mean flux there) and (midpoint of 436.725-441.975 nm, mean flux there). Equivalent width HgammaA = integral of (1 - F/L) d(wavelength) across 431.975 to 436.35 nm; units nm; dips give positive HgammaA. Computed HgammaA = 0.09 nm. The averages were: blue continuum 9.23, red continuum 9.57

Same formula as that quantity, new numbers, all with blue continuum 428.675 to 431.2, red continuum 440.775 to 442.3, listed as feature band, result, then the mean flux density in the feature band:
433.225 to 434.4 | 0.15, 8.16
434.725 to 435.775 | -0.01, 9.43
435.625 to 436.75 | -0.03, 9.7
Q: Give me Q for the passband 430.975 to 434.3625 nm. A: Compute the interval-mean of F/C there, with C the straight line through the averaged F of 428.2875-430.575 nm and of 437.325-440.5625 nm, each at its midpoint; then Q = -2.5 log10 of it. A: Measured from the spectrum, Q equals 0.04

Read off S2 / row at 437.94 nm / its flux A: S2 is 10.3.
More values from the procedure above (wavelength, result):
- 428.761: 9.47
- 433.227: 9.97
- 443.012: 9.7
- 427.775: 10.2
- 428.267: 9.44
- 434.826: 9.35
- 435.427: 9.9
